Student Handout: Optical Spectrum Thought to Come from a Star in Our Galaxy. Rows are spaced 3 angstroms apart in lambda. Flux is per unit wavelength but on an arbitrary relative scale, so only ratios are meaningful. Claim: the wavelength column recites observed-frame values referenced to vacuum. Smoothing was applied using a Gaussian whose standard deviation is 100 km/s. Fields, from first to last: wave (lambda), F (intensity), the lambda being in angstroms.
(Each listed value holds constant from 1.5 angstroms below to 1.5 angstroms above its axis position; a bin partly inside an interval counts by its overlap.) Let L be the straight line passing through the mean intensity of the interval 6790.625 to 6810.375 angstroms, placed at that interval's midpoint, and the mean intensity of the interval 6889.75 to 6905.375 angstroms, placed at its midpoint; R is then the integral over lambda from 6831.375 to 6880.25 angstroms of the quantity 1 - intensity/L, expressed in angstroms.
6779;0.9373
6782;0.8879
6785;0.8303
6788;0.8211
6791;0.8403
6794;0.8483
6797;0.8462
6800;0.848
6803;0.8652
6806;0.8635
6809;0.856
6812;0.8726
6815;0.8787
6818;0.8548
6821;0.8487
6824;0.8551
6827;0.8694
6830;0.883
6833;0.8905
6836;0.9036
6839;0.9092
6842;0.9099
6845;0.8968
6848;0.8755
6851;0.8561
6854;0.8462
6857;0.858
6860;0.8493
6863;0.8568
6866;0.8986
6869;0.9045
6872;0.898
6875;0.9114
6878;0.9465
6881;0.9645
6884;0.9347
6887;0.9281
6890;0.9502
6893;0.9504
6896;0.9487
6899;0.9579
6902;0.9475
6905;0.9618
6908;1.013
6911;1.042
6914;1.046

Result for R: 1.1 angstroms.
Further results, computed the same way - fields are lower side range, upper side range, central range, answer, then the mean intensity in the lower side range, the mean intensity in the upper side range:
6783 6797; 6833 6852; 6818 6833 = 0.2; 0.838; 0.893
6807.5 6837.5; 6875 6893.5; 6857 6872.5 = 0.7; 0.871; 0.943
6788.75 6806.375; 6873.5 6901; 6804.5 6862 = 0.9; 0.85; 0.944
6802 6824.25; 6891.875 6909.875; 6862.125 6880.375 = 0.5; 0.862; 0.965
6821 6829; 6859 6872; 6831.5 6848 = -0.6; 0.861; 0.881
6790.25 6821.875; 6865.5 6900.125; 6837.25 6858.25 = 0.4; 0.857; 0.934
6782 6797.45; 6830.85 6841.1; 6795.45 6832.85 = 0.4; 0.842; 0.9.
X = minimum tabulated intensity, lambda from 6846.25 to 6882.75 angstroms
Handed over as 0.8462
